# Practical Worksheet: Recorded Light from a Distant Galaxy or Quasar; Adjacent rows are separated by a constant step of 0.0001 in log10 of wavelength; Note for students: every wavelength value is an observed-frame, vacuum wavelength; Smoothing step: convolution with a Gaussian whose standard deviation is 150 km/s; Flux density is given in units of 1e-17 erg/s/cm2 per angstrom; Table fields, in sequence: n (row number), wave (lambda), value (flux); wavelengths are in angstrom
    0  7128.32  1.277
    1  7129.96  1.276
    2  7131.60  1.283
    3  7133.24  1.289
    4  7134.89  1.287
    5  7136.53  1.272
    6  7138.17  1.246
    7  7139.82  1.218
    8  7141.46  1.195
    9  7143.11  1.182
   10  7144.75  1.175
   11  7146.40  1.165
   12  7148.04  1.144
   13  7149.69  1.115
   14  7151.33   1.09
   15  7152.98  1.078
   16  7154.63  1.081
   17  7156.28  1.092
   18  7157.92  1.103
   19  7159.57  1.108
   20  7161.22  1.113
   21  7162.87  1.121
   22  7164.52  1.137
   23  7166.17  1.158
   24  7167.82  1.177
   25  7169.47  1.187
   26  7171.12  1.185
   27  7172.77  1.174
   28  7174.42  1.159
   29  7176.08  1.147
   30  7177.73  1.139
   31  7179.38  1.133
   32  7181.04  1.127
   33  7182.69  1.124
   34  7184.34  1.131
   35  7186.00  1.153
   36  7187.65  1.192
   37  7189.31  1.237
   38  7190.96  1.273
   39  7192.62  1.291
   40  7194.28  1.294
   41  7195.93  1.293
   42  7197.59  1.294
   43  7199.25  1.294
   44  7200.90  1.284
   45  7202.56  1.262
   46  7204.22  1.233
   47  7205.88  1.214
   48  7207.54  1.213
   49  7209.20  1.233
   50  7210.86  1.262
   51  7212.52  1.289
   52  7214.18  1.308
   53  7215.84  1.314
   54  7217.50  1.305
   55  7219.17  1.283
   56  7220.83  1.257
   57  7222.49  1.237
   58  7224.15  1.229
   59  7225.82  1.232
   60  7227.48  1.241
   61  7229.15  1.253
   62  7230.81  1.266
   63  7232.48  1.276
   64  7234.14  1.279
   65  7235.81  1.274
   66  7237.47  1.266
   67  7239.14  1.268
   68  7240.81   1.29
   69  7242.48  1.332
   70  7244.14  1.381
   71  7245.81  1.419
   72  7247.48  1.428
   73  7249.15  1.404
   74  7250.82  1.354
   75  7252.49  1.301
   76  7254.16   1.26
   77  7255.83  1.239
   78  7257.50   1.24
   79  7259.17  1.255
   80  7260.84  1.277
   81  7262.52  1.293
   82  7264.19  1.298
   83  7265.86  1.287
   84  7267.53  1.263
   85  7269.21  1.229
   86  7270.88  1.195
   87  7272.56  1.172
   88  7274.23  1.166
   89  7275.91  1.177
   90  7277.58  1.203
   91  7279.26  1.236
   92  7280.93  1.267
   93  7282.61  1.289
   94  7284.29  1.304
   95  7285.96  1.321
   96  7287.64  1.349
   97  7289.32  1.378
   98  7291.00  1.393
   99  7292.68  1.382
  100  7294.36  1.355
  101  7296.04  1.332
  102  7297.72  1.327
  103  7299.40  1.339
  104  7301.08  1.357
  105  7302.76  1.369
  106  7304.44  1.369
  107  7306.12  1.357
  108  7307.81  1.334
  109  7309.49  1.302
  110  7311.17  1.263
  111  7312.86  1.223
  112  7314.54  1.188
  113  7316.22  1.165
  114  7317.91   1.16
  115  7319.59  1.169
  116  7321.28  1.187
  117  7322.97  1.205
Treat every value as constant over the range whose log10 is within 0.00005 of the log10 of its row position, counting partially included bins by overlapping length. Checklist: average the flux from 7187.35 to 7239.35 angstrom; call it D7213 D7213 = 1.26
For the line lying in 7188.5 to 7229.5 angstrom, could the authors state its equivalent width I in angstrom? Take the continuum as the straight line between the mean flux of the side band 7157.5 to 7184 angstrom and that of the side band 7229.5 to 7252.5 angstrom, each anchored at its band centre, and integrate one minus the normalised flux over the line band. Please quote -0.8 angstrom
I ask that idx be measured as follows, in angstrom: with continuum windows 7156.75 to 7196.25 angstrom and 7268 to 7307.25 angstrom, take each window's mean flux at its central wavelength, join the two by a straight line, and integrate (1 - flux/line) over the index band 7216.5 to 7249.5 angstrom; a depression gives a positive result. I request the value -1.56 angstrom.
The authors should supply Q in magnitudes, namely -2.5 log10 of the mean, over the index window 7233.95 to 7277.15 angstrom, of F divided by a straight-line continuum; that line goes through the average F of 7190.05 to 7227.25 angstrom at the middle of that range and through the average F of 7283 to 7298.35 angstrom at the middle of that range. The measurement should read 0.03 mag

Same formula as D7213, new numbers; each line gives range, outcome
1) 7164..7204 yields 1.2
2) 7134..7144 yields 1.23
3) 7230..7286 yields 1.28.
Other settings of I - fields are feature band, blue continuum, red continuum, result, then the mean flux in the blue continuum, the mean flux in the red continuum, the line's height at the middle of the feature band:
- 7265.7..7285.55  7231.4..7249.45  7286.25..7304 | 1.7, 1.33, 1.36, 1.35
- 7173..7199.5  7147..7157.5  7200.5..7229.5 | -0.3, 1.1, 1.26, 1.19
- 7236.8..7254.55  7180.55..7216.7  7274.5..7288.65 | -1.2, 1.24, 1.27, 1.26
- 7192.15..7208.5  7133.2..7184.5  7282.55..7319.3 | -0.9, 1.16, 1.31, 1.2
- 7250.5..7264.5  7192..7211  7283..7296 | 0.5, 1.26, 1.35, 1.32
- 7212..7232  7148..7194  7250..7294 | -0.9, 1.15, 1.28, 1.21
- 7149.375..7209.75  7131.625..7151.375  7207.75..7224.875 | 2.9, 1.21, 1.27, 1.24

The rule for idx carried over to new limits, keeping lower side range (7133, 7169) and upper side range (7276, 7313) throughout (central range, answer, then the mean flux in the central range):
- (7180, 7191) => 0.3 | 1.17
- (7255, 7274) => 0.6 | 1.25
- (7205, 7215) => -0.2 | 1.25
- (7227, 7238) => -0.1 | 1.27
